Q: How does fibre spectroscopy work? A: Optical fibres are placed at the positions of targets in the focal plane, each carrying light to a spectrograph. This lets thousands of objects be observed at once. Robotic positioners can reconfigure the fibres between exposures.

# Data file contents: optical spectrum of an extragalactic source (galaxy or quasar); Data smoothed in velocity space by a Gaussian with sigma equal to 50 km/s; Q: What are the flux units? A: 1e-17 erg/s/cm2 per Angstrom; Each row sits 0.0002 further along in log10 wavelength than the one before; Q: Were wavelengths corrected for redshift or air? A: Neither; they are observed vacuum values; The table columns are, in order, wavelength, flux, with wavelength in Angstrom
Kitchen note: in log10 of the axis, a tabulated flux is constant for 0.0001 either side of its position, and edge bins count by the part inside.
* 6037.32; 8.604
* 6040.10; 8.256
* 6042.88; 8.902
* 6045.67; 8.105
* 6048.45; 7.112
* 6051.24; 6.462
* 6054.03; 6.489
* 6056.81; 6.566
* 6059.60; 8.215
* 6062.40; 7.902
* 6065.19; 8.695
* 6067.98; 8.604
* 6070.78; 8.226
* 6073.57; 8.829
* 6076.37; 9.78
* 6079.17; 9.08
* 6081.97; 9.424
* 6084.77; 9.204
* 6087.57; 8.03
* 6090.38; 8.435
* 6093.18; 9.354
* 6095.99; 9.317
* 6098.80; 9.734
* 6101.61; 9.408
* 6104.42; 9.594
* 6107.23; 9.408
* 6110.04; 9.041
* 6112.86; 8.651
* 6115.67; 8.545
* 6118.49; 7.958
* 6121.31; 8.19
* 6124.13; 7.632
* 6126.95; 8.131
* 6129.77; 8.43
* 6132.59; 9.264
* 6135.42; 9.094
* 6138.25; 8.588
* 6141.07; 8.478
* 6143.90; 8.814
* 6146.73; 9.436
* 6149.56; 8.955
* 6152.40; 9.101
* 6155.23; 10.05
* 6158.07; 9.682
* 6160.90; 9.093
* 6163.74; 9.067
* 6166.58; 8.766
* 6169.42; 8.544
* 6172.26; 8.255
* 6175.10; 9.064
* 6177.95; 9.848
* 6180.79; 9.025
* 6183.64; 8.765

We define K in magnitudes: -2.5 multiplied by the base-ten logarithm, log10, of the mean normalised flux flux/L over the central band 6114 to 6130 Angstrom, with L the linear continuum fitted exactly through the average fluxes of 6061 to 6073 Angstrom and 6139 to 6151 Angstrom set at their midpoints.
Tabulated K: 0.08 mag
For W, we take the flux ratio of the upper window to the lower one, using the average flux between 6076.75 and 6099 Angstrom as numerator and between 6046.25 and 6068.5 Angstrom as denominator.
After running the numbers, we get 1.21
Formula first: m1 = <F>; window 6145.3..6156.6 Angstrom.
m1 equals 9.38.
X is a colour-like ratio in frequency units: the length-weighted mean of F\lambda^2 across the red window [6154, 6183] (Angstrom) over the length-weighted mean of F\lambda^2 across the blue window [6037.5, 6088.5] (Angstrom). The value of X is 1.15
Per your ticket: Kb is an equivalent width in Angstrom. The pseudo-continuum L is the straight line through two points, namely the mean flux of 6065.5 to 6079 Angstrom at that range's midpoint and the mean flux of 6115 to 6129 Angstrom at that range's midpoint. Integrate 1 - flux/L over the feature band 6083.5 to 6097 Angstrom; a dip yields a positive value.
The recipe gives -0.4 Angstrom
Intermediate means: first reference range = 8.87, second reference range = 8.08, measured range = 8.85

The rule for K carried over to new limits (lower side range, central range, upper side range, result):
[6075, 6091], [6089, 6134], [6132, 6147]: 0.02 mag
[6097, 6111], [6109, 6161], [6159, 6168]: 0.05 mag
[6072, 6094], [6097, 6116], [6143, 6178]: -0.02 mag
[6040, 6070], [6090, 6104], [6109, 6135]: -0.14 mag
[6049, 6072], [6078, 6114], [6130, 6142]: -0.12 mag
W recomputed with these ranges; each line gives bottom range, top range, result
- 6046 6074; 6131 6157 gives 1.18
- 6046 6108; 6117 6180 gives 1.04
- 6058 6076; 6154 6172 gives 1.08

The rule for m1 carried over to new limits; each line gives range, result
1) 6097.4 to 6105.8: 9.58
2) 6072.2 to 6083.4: 9.28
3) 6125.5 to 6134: 8.61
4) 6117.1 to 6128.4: 7.98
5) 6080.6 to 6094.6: 8.89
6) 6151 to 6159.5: 9.62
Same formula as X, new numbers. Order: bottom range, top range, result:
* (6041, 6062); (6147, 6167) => 1.29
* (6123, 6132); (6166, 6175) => 1.06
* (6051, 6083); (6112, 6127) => 1.01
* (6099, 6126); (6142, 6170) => 1.06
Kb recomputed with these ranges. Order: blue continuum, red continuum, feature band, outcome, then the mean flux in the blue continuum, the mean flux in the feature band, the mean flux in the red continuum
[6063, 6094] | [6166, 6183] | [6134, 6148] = 0.03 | 8.85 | 8.87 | 8.92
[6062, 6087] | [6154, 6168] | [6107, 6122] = 0.81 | 8.87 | 8.59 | 9.32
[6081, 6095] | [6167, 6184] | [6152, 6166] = -0.74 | 8.89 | 9.38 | 8.92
